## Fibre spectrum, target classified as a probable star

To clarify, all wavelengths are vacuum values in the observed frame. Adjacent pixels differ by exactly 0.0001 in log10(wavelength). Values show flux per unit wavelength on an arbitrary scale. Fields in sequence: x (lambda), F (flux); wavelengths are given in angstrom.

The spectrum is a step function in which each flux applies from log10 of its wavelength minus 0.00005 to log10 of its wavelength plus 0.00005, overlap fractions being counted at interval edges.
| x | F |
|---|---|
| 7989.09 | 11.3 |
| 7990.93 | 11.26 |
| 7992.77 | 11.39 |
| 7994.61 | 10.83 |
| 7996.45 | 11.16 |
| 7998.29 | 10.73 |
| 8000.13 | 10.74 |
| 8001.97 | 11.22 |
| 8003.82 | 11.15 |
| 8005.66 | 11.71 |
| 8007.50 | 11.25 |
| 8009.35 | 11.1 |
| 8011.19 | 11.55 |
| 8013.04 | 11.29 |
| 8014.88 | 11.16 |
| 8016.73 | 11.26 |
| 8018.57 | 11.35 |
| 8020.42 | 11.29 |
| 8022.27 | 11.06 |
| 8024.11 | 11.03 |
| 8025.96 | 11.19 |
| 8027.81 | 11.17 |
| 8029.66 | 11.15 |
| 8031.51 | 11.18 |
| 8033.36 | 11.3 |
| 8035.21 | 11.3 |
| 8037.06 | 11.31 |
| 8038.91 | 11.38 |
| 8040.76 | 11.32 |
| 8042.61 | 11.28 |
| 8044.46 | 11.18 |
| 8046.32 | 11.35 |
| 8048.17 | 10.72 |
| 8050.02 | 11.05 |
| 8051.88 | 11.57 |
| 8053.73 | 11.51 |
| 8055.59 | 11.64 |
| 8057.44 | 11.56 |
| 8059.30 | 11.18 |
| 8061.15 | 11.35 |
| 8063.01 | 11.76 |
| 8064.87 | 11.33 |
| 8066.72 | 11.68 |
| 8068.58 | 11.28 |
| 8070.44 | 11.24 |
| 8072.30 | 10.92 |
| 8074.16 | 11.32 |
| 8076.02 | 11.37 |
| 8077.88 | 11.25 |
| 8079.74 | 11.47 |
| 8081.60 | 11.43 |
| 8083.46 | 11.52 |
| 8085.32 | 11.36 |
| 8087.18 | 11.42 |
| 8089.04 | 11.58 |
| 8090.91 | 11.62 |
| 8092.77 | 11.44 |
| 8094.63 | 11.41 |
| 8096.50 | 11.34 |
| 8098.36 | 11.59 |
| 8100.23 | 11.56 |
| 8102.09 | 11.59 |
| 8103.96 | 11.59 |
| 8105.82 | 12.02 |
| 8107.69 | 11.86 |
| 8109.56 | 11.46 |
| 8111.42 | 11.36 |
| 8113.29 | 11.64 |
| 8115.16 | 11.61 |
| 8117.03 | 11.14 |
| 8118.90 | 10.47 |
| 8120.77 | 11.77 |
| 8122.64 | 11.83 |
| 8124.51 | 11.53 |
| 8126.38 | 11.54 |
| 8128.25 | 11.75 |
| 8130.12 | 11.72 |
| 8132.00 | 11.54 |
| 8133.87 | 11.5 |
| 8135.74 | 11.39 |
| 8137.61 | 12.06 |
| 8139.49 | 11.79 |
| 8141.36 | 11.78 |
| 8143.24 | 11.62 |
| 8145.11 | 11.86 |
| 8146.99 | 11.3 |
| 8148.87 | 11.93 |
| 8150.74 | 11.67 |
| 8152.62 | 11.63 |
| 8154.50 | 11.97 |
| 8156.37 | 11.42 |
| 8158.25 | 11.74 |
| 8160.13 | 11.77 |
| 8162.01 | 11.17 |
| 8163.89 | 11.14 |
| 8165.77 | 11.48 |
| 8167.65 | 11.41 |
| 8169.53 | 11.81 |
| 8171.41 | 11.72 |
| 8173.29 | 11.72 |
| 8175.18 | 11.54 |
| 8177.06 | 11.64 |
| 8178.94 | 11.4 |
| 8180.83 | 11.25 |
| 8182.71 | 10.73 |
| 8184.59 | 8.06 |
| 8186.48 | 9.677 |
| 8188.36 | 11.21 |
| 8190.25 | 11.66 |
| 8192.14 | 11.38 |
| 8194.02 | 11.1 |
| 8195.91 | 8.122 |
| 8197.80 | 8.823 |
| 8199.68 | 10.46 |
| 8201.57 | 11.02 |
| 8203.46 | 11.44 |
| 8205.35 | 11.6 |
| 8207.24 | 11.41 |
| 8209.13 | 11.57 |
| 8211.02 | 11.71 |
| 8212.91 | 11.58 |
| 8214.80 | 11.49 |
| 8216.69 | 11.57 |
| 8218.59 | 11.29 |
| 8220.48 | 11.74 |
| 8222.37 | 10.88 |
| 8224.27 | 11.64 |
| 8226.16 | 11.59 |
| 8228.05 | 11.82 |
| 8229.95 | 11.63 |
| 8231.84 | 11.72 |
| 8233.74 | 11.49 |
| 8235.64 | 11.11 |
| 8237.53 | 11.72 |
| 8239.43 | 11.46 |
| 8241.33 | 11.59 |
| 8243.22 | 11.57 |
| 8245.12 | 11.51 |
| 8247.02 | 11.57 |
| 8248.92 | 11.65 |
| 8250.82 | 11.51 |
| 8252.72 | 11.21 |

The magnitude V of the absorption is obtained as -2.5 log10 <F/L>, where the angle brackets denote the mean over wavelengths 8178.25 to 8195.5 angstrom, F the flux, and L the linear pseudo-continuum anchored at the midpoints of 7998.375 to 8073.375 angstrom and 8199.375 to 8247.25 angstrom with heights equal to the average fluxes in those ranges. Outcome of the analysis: 0.08 mag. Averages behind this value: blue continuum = 11.3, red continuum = 11.5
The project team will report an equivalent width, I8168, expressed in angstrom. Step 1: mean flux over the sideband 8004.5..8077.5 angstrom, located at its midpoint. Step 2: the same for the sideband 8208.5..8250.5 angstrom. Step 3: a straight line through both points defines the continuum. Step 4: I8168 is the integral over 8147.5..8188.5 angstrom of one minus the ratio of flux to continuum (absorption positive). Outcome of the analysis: 0.65 angstrom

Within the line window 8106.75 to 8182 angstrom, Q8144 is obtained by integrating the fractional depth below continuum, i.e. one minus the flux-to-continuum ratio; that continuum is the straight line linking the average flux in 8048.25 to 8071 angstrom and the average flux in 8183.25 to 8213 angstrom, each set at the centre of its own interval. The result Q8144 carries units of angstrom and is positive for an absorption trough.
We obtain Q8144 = -4.3 angstrom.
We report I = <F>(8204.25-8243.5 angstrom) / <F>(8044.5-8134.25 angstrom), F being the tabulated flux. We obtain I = 1.0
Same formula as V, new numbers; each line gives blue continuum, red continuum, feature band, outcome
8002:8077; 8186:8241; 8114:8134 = -0.024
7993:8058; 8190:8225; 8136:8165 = -0.051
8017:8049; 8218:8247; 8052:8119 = -0.015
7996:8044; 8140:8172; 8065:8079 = 0.007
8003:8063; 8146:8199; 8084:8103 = -0.028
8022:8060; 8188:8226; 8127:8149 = -0.048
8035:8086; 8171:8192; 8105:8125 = -0.033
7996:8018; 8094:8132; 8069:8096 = 0.006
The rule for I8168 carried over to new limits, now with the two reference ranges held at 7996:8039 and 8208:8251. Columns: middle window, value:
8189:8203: 1.3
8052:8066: -0.3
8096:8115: -0.4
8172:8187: 0.9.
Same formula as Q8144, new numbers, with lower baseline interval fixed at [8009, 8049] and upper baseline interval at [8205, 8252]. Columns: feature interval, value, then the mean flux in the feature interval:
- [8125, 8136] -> -0.19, 11.6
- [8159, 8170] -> -0.02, 11.5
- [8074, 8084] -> -0.08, 11.4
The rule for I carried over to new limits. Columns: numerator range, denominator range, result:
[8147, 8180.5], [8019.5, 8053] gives 1.03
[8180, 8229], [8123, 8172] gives 0.94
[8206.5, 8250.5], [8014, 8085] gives 1.02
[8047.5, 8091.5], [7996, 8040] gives 1.02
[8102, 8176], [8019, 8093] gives 1.02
